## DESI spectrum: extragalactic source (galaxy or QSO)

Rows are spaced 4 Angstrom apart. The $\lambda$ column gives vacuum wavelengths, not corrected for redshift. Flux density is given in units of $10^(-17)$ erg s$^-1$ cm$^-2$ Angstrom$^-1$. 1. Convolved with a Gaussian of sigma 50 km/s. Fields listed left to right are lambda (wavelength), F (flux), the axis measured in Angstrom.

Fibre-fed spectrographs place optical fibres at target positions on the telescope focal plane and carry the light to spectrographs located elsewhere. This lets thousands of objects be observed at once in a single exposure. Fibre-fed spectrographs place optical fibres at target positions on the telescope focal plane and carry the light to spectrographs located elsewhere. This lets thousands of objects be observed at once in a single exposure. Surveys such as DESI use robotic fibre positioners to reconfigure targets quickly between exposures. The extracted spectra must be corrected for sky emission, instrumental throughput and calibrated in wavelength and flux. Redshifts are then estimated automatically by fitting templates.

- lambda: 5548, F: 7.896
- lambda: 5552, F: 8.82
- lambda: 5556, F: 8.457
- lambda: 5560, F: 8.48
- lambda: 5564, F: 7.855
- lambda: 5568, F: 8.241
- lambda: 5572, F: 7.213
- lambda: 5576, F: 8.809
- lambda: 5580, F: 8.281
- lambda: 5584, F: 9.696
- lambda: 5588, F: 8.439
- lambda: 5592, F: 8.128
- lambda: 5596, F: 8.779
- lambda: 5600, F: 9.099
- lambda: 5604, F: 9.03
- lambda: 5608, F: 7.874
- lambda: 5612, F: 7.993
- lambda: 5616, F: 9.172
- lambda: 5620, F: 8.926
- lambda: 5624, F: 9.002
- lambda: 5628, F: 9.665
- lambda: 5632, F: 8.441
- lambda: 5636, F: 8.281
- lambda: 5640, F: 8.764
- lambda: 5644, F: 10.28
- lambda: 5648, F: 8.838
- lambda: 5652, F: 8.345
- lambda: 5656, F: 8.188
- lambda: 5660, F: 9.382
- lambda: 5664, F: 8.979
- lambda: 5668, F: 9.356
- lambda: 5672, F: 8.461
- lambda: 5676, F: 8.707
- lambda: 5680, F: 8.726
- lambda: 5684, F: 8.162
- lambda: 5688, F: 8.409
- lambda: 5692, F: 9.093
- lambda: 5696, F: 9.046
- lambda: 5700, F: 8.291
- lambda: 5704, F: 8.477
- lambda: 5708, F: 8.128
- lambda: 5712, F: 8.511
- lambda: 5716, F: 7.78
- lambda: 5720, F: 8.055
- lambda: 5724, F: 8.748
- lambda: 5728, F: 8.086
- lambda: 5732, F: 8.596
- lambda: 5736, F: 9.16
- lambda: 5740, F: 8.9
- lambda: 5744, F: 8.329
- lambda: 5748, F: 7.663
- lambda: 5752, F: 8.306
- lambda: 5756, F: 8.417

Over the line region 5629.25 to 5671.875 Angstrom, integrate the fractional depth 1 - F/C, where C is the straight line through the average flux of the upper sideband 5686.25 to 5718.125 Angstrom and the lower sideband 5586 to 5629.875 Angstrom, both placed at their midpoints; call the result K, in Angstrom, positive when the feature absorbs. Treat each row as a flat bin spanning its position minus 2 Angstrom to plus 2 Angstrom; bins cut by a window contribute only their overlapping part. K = -1.33 Angstrom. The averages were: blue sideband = 8.73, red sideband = 8.47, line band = 8.88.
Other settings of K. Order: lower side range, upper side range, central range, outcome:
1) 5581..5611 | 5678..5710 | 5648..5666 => -0.3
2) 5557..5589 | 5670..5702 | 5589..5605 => -0.6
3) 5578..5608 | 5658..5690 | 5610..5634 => -0.4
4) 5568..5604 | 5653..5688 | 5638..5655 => -0.7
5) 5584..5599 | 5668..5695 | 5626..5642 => -0.2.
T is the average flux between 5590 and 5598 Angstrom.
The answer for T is 8.45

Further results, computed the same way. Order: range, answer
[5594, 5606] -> 8.97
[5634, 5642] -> 8.52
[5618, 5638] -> 8.86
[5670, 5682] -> 8.63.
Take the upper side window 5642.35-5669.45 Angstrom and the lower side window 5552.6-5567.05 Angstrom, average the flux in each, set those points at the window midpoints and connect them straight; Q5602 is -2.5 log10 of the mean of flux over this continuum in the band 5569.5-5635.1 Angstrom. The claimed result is 0.00 mag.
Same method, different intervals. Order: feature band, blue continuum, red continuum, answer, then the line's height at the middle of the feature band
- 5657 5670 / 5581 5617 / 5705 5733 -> -0.09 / 8.45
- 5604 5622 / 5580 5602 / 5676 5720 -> 0.02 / 8.71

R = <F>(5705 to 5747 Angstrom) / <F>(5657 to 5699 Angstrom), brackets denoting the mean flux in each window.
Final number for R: 1.0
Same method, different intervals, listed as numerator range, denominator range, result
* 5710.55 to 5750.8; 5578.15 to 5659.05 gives 0.96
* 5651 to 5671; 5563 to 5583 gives 1.08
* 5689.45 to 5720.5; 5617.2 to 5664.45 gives 0.95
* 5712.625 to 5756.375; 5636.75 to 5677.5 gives 0.94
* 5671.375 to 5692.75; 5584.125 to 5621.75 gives 0.99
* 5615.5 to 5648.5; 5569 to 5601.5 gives 1.06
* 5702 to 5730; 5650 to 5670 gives 0.93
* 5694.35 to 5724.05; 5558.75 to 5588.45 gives 1.00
